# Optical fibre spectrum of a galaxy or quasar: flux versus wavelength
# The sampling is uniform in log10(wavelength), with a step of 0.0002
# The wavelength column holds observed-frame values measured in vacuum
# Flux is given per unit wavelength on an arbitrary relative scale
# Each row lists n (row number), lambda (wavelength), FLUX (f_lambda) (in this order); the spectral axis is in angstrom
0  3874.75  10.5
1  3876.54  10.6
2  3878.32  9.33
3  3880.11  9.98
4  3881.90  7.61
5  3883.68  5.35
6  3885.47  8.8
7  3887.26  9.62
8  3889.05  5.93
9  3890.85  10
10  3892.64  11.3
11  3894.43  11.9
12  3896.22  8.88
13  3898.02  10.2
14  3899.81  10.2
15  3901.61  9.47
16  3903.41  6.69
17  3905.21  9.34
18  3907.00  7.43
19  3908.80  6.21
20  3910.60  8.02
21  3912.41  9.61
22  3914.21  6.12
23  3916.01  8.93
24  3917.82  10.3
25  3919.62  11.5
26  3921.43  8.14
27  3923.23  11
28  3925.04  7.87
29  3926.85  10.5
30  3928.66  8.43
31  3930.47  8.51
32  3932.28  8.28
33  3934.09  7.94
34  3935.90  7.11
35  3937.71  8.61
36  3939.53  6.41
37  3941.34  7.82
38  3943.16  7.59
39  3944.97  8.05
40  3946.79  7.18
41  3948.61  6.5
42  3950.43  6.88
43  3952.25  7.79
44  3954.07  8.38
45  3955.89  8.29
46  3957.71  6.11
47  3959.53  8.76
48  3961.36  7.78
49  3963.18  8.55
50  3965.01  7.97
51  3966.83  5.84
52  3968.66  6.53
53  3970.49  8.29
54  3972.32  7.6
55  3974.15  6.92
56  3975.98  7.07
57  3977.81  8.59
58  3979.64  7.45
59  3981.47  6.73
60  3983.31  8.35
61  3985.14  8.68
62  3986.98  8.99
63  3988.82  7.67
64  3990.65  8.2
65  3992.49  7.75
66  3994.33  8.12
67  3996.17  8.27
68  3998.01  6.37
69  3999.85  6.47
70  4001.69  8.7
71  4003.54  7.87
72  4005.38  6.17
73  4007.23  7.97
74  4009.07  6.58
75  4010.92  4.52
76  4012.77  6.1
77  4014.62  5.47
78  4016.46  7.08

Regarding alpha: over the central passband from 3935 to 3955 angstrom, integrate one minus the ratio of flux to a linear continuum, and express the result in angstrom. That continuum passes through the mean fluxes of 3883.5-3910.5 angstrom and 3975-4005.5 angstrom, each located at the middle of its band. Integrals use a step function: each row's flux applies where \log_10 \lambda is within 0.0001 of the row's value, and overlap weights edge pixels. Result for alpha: 1.9 angstrom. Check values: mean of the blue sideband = 8.82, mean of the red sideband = 7.77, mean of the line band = 7.48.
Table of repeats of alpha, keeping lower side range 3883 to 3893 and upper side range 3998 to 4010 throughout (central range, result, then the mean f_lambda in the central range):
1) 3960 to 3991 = -0.9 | 7.72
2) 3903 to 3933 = -2.1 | 8.67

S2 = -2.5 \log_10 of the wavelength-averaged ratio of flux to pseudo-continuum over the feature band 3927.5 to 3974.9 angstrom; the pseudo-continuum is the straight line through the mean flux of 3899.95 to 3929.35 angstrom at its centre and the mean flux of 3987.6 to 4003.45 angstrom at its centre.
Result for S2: 0.09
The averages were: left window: 8.76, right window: 7.73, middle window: 7.64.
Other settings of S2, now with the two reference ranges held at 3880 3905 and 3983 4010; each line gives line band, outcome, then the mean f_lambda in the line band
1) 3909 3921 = -0.021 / 8.87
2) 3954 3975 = 0.078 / 7.56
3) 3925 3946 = 0.048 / 8.1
